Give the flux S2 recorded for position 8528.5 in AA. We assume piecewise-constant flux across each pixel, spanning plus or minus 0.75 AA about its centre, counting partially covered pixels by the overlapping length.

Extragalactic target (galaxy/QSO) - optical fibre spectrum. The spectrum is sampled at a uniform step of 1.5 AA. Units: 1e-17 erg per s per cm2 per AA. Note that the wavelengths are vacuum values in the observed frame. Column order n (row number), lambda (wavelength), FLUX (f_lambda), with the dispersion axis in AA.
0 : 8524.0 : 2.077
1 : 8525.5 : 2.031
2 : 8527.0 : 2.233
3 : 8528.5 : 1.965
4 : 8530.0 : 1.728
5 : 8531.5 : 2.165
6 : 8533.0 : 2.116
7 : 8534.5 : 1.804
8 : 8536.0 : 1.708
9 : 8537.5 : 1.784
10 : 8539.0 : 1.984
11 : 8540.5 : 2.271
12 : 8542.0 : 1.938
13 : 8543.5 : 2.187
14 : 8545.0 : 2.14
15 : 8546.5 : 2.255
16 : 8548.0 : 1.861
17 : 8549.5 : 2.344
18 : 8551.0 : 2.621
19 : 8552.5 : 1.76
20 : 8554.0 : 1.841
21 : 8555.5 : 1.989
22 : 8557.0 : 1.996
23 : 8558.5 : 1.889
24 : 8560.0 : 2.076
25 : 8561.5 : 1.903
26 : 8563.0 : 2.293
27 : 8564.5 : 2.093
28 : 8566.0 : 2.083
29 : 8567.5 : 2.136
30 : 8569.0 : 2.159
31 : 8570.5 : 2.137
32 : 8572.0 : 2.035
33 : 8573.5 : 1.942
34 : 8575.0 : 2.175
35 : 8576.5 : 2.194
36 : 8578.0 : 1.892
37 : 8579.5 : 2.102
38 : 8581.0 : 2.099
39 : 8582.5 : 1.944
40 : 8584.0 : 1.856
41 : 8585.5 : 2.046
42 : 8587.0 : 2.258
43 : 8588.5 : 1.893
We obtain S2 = 1.965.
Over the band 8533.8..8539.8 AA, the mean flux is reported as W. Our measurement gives 1.82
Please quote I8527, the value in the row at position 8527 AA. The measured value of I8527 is 2.233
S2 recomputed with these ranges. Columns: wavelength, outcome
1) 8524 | 2.077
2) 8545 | 2.14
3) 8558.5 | 1.889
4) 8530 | 1.728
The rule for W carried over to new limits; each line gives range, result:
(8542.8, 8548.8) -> 2.11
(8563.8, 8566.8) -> 2.09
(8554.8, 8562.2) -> 1.97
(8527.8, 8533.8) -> 1.99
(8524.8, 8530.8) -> 1.99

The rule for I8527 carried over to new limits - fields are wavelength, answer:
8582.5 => 1.944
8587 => 2.258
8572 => 2.035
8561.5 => 1.903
